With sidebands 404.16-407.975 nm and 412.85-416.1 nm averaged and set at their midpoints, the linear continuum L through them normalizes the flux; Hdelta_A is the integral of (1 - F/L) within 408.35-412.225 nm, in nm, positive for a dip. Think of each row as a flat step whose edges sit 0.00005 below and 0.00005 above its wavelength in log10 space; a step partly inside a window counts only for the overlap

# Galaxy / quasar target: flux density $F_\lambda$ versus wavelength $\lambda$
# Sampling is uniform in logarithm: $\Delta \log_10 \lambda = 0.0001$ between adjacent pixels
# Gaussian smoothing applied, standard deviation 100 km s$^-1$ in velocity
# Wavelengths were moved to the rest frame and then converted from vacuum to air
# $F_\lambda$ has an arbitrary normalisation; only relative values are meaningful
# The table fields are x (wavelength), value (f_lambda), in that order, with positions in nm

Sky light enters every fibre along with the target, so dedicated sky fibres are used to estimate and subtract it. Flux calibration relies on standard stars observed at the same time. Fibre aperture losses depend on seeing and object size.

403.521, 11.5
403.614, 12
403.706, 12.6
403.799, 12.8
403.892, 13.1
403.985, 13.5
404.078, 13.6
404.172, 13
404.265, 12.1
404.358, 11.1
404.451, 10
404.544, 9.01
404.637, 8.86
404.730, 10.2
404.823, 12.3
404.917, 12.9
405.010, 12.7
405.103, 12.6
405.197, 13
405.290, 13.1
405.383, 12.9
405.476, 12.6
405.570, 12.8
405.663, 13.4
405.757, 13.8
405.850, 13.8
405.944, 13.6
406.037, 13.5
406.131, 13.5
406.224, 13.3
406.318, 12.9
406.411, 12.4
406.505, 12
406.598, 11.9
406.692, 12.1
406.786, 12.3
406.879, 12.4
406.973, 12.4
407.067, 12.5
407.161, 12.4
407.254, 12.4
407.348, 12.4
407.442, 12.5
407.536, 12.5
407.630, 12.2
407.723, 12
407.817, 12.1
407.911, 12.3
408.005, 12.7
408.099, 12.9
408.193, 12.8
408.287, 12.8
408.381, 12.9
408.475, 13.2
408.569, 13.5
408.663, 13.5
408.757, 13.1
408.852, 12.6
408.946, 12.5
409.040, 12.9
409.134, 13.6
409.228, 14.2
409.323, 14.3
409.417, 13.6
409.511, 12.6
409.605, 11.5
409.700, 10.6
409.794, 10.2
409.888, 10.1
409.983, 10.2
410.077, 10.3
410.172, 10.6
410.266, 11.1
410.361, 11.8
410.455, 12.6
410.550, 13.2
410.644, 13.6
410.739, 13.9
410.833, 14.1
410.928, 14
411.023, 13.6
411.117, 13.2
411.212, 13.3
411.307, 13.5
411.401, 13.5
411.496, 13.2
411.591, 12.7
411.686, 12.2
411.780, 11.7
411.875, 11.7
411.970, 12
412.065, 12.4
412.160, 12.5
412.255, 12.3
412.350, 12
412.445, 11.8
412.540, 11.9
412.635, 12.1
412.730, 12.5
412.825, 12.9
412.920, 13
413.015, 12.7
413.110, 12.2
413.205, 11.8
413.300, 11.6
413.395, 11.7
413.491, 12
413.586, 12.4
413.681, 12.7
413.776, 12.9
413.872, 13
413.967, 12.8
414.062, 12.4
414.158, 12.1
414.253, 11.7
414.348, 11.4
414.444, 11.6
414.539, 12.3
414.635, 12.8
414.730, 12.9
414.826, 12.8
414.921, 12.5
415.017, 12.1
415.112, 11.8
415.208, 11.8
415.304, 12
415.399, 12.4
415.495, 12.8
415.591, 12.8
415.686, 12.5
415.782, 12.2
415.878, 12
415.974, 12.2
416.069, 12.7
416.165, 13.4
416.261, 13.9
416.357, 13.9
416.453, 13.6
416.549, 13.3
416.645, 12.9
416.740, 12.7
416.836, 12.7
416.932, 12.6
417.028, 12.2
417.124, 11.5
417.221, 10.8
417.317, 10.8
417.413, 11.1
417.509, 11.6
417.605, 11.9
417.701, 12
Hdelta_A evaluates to -0.08 nm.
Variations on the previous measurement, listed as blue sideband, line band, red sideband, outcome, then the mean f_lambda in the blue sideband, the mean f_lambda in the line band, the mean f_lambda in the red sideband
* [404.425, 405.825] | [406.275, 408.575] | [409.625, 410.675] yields -0.15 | 12.1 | 12.5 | 11.3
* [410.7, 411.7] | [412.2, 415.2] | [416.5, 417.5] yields 0.13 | 13.4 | 12.3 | 12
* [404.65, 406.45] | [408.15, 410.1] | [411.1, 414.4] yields 0.03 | 12.8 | 12.5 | 12.4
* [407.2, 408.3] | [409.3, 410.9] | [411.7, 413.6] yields 0.04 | 12.5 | 12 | 12.2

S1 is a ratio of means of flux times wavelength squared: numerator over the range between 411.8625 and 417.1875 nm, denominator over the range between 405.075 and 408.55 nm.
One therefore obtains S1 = 1.01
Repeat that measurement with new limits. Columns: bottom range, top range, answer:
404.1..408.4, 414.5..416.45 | 1.06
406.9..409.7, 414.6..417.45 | 1.01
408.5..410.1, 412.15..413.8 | 1.01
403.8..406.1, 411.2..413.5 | 1.03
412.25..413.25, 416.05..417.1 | 1.08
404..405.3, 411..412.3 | 1.12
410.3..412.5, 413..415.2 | 0.97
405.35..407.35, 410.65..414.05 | 1.02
